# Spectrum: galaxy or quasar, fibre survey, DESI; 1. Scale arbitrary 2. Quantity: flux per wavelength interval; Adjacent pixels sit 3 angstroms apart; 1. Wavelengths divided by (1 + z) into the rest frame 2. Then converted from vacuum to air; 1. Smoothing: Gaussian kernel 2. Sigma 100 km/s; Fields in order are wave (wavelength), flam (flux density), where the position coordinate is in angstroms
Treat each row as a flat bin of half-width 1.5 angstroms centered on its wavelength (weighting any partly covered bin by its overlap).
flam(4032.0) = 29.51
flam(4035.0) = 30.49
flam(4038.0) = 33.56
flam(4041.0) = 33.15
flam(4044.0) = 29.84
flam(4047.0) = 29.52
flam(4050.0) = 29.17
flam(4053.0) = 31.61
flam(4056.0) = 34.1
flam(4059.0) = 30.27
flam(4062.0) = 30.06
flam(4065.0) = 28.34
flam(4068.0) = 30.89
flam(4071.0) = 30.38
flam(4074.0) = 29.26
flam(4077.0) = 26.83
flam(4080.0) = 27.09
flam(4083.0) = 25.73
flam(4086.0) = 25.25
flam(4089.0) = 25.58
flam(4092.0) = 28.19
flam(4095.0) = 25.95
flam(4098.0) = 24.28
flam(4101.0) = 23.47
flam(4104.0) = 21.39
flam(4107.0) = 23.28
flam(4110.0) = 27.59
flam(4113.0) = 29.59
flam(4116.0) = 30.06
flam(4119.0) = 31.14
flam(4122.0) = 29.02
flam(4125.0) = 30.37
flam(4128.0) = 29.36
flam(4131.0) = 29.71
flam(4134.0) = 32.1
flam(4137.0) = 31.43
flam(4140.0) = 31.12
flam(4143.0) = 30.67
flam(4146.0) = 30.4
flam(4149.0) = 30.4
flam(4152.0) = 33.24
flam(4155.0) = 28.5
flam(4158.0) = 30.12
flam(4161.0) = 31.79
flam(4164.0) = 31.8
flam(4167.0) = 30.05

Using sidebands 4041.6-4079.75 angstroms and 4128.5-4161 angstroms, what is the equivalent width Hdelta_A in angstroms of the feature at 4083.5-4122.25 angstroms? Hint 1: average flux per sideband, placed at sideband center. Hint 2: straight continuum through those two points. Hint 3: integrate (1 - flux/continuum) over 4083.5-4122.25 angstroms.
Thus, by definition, 5.1 angstroms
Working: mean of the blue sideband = 30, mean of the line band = 26.4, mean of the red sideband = 30.8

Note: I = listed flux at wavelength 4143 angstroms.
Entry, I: 30.67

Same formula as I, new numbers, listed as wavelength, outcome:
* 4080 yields 27.09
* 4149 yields 30.4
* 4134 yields 32.1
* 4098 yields 24.28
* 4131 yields 29.71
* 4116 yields 30.06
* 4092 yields 28.19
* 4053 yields 31.61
